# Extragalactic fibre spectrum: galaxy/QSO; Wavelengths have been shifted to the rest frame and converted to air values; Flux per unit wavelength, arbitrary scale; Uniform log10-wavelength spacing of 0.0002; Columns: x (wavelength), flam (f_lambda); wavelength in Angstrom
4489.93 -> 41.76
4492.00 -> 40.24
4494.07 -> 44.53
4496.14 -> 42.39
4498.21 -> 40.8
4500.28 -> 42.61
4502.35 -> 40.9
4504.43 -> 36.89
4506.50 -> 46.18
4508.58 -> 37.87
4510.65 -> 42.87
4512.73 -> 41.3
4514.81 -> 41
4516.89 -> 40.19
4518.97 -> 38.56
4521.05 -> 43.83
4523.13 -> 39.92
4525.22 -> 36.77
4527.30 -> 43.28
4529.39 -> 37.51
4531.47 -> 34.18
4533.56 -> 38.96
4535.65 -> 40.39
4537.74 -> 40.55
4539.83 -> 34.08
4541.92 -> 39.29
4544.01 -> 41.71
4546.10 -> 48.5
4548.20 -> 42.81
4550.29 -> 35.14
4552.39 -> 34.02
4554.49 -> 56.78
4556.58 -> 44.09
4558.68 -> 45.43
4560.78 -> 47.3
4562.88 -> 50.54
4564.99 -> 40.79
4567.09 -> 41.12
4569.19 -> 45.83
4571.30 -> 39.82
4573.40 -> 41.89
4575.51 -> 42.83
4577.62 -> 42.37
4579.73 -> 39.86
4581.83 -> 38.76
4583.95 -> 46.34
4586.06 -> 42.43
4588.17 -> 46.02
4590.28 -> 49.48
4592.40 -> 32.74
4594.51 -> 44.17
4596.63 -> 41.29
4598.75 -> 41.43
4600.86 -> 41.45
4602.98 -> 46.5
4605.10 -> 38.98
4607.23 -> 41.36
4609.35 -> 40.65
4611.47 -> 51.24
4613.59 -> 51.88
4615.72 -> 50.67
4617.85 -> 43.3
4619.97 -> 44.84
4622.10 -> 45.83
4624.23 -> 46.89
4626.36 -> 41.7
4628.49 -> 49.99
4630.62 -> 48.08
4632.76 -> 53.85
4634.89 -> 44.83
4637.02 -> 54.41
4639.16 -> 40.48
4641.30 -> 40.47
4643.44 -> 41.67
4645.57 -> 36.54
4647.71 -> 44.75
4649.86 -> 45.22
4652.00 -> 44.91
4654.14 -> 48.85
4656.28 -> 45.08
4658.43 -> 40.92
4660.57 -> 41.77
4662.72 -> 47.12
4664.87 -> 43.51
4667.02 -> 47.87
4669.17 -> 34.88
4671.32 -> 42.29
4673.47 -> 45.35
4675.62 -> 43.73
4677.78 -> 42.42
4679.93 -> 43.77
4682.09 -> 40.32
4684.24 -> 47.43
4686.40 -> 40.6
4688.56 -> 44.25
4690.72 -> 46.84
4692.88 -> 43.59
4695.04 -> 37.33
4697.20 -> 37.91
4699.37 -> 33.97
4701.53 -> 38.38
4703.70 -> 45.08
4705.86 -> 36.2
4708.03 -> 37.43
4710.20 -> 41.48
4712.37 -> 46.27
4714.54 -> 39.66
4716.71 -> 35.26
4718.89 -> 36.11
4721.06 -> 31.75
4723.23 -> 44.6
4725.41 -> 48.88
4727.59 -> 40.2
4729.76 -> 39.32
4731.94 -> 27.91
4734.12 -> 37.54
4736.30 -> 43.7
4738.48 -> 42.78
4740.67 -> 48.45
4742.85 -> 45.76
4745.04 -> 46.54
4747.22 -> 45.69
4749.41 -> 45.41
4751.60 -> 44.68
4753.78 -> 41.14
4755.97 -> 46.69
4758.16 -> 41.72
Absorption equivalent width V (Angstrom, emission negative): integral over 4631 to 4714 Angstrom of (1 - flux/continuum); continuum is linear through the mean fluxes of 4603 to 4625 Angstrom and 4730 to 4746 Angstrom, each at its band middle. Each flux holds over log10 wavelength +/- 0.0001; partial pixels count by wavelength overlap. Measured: 1.5 Angstrom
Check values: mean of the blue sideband 45.6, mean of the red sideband 41.6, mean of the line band 43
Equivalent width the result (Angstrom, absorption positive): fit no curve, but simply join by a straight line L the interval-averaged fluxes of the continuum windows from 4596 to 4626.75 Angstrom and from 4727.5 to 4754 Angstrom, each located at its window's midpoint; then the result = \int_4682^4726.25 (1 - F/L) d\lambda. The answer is 2.5 Angstrom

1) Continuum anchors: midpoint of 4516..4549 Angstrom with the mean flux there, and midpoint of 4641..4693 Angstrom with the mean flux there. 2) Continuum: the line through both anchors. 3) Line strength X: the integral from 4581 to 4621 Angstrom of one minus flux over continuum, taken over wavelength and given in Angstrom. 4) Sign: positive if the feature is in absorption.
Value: -2.06 Angstrom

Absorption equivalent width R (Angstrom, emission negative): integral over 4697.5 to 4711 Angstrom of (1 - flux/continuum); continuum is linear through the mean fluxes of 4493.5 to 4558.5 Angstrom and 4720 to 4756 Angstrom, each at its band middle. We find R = 1.1 Angstrom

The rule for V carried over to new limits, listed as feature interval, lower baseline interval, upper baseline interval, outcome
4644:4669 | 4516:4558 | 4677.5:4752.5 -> -1.67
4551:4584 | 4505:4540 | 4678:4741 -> -2.76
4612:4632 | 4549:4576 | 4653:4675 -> -1.63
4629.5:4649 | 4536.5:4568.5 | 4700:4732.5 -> -1.91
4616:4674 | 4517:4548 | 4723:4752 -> -4.46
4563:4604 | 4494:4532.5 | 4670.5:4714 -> -1.58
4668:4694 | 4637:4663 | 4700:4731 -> -0.74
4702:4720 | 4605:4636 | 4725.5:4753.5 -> 1.60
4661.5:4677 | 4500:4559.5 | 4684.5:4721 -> -1.30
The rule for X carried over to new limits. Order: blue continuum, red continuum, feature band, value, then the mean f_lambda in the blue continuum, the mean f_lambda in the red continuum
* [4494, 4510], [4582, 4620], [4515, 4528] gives 0.5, 41.4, 44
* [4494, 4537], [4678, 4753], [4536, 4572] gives -1.9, 40.4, 41.3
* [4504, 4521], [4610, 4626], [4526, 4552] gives 1.8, 40.9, 47.4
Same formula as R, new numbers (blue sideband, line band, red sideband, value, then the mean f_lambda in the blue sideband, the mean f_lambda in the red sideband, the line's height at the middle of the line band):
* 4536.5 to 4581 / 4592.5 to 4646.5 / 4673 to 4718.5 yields -3.6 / 42.6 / 41.2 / 42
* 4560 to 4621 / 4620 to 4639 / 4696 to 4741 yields -2.4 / 43.6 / 39.5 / 42.4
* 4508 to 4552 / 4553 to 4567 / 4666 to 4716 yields -2.2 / 39.9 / 41.6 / 40.2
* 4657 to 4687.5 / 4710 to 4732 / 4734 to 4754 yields 2.2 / 43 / 44.6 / 44.1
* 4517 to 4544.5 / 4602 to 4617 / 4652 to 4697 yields -1.6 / 39.1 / 43.3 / 41.4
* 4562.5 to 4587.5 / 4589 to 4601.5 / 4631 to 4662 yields 0.4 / 42.5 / 44.7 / 43.1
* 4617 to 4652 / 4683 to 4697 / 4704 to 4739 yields -0.5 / 45.2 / 39.4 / 41.5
